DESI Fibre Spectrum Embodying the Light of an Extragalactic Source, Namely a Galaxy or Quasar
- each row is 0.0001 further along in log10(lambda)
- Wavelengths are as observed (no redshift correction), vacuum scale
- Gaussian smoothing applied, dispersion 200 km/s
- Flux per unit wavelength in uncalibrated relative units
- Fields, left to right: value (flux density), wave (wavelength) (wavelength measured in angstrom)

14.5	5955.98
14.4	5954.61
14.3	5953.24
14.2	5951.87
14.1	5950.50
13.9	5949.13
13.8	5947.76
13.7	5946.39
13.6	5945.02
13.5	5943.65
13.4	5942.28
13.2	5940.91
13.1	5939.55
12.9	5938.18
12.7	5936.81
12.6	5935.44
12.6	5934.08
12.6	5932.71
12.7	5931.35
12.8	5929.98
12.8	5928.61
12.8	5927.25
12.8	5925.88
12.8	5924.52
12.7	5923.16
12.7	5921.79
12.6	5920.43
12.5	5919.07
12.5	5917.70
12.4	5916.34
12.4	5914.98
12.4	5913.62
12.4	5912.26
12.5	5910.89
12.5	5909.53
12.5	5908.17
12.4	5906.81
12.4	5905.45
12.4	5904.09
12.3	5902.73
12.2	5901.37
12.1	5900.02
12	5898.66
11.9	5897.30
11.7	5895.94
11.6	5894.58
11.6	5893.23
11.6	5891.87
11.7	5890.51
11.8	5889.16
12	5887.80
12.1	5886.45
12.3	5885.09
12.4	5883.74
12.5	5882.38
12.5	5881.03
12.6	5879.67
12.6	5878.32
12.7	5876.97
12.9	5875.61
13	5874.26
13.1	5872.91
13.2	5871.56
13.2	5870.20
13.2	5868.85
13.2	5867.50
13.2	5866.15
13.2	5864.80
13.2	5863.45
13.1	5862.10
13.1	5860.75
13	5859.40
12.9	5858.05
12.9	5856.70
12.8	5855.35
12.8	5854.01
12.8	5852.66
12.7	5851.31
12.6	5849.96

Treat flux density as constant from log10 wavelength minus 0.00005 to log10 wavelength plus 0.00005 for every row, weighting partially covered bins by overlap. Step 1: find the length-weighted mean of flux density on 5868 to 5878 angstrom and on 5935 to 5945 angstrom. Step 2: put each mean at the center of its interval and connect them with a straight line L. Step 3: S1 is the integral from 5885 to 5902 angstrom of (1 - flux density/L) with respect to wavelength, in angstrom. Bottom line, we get 1.5 angstrom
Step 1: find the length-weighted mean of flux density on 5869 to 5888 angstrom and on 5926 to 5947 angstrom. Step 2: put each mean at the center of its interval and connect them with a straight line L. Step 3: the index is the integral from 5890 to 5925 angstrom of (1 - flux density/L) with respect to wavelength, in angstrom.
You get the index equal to 1.56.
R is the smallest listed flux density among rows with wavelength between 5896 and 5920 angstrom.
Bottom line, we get 11.9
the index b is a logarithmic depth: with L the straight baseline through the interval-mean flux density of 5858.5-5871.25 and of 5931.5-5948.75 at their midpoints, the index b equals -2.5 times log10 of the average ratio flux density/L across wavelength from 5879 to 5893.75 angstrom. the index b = 0.09 mag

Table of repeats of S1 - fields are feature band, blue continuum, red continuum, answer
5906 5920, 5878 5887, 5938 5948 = 0.5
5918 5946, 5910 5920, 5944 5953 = 0.6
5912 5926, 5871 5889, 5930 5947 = 0.4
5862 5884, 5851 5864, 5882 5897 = -0.9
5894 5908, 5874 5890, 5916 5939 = 0.5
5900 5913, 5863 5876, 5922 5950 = 0.7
